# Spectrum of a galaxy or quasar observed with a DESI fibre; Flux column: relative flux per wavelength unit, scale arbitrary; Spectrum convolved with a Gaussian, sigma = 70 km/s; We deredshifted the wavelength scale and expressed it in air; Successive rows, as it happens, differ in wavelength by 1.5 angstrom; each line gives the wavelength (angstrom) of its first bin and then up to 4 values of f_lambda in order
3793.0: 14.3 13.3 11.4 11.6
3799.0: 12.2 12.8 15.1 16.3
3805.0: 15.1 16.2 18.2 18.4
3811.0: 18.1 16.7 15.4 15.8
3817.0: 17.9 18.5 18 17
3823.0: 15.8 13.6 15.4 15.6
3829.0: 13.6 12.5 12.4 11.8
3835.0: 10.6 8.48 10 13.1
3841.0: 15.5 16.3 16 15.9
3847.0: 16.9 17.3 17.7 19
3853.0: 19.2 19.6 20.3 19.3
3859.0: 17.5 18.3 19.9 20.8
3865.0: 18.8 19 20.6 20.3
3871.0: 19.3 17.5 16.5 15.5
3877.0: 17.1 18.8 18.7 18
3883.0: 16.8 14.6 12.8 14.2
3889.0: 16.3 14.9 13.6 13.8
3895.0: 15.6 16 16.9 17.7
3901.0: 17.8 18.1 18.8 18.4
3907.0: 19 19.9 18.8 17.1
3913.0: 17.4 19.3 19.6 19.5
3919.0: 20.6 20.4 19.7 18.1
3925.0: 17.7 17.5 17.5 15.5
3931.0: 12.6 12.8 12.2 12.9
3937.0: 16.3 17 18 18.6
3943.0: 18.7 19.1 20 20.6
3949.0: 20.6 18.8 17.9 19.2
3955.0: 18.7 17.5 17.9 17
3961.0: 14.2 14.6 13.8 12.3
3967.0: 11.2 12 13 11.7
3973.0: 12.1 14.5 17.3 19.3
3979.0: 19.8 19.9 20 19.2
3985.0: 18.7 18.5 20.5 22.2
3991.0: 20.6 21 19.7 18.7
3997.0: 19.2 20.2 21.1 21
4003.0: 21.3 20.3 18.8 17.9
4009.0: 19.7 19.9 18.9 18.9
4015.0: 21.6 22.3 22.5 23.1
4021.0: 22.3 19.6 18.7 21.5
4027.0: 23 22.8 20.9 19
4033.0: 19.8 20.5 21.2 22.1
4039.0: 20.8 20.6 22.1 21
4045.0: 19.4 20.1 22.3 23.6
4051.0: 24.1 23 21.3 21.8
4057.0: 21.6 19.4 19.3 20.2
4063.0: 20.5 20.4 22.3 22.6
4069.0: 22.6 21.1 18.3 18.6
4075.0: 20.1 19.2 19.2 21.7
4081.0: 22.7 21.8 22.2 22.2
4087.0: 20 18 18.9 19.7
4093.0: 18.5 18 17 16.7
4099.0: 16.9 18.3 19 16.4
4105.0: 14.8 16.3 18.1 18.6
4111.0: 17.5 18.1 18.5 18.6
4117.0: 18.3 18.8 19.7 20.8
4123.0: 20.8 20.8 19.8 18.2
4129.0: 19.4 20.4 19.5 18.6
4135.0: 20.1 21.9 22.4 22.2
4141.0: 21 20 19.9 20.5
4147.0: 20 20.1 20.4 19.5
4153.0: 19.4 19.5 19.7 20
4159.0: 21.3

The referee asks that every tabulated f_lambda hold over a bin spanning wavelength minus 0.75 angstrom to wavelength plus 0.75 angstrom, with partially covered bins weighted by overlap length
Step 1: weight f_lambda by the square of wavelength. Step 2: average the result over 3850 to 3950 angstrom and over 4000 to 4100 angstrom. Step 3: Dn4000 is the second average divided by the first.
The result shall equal 1.25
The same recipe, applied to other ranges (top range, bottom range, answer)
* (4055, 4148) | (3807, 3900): 1.35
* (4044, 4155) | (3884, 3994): 1.26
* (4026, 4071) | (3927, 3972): 1.39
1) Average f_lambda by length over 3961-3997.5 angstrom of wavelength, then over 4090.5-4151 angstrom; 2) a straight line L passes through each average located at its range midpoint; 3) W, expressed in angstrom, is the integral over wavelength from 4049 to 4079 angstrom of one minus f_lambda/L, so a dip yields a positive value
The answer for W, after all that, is -4.4 angstrom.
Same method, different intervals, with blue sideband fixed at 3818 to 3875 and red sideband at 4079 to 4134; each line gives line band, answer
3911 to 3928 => -1.5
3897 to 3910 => -1.0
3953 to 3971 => 2.7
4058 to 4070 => -1.5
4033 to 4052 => -3.1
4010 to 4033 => -3.5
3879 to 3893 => 1.1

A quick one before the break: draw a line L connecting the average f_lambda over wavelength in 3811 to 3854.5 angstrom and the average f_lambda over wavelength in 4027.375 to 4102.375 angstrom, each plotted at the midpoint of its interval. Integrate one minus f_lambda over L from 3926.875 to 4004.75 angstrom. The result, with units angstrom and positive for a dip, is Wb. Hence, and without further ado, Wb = 3.8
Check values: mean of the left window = 15.3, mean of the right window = 20.5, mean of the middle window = 17.4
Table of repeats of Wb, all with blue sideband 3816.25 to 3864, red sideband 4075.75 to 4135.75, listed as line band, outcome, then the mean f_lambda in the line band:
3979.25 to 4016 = -4.3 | 19.9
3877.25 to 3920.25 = -1.5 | 17.3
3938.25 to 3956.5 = -1.8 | 18.9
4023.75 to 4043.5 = -3.1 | 21.1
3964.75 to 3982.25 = 2.4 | 15.1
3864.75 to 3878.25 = -1.6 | 18.3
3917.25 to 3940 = 0.5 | 16.7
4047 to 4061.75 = -2.6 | 21.7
